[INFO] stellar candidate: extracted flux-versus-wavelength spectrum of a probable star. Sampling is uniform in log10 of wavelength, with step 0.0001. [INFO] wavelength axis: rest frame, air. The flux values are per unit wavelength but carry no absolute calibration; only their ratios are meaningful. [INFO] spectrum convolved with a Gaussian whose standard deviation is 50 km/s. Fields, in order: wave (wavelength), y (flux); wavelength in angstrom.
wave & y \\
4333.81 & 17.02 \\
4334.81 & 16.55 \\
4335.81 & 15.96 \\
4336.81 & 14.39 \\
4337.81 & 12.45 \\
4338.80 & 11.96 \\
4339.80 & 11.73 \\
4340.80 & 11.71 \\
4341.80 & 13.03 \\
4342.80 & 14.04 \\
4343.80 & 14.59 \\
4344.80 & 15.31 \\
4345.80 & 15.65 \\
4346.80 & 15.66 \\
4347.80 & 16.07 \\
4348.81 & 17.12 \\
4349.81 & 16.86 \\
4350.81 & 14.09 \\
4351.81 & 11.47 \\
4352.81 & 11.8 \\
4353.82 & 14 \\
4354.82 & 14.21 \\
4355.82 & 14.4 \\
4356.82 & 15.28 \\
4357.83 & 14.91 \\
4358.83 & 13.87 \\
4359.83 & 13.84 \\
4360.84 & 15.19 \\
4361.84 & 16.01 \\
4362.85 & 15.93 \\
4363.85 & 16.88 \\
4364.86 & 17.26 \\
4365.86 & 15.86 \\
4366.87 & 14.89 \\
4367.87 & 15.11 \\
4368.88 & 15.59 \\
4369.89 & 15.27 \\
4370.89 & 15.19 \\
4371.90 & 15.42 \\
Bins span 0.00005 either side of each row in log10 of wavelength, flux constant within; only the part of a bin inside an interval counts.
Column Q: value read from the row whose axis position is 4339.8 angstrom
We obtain 11.73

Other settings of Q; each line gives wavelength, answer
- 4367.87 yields 15.11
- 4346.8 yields 15.66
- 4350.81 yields 14.09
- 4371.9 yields 15.42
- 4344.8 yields 15.31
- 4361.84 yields 16.01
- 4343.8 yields 14.59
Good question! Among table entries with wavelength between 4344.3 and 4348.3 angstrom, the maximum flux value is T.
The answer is 16.07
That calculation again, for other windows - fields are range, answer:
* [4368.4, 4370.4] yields 15.59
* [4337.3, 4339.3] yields 12.45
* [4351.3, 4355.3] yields 14.21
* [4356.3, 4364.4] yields 16.88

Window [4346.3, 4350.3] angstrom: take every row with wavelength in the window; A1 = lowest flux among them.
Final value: 15.66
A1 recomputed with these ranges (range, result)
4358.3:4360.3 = 13.84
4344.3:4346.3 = 15.31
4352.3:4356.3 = 11.8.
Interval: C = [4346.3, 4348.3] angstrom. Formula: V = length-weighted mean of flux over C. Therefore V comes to 15.9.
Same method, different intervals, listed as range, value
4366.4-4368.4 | 15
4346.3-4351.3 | 16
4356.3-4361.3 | 14.6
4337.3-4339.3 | 12.3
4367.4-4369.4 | 15.3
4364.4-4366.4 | 16.5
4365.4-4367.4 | 15.4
